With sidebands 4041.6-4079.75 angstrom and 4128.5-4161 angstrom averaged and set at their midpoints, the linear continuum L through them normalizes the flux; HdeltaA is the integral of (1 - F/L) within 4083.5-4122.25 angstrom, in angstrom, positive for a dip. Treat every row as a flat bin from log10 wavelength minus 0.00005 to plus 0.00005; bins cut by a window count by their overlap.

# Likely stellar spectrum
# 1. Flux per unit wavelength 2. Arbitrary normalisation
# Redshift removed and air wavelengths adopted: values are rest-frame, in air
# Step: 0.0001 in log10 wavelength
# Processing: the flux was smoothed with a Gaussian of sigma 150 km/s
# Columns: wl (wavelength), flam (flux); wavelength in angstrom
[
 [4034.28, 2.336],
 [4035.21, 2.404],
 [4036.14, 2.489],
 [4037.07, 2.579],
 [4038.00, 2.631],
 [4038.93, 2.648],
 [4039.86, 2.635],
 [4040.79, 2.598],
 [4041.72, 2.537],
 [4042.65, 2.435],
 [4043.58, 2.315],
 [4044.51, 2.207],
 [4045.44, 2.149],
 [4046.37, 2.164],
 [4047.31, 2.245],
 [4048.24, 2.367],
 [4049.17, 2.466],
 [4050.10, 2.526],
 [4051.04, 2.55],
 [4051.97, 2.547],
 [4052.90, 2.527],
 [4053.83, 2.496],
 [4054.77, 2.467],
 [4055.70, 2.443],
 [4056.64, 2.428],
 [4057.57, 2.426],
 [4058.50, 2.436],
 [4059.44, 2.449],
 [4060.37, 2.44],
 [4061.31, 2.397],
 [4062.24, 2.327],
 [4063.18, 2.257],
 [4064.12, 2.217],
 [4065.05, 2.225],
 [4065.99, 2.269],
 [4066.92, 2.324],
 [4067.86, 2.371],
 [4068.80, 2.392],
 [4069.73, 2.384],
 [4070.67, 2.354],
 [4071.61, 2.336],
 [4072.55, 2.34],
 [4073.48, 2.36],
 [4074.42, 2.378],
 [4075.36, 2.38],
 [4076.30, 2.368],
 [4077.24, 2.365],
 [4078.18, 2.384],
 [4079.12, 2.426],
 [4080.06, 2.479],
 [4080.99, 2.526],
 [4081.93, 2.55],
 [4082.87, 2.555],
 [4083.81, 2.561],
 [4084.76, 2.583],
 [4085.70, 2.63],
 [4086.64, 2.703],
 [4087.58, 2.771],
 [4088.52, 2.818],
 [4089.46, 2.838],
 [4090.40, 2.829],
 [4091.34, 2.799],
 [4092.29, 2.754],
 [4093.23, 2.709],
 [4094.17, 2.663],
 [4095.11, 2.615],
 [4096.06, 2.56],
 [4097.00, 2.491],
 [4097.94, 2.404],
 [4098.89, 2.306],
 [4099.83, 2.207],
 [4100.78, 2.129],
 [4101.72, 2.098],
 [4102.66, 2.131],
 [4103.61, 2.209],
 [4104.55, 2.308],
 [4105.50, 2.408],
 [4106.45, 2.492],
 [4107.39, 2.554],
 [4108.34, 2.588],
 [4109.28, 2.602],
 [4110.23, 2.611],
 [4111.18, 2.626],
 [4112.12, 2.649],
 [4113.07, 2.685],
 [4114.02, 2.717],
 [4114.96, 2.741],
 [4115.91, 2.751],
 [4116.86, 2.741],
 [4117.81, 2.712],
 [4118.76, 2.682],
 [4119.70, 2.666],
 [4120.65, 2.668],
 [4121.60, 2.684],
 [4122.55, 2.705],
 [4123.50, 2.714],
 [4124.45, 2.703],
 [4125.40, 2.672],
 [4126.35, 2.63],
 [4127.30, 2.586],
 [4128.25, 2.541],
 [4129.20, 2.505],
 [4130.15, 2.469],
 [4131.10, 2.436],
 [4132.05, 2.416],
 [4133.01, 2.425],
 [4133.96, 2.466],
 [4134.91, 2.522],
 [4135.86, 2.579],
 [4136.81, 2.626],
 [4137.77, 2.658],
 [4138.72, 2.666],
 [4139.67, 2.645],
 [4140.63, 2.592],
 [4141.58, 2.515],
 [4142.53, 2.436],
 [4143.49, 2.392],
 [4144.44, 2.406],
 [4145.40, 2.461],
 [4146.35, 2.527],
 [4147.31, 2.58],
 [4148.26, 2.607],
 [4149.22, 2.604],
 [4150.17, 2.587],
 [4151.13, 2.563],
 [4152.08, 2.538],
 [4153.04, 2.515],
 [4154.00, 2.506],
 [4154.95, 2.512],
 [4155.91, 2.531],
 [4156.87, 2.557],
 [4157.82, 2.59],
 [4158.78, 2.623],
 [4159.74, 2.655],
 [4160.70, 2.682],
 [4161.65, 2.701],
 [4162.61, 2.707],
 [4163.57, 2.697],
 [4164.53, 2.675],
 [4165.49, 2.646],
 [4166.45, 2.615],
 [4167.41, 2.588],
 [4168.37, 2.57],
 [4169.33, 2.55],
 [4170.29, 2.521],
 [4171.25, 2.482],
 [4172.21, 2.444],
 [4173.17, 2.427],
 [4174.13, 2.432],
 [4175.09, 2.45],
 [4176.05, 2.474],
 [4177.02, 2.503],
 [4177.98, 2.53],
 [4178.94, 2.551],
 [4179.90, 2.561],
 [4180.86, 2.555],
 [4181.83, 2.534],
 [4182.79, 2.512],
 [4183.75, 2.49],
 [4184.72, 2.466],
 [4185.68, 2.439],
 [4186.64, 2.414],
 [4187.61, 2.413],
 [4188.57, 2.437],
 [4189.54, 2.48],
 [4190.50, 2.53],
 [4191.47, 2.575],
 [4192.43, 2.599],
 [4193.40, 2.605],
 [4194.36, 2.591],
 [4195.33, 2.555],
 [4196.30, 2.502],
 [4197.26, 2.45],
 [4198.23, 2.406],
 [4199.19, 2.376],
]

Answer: -1.90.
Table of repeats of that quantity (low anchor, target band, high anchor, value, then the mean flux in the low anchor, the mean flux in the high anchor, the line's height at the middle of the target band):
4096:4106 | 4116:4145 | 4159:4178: -2.1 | 2.28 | 2.57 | 2.41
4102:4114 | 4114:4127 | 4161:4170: -0.9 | 2.49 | 2.64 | 2.52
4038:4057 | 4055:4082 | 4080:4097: 1.9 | 2.44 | 2.66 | 2.56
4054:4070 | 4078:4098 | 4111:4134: -1.2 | 2.37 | 2.63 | 2.48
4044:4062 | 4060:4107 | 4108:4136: 1.0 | 2.41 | 2.62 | 2.5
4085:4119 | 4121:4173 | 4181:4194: -0.7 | 2.57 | 2.5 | 2.53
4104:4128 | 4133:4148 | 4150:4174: 0.4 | 2.63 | 2.58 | 2.6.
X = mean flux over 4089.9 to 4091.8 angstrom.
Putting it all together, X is 2.82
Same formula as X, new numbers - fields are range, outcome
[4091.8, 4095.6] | 2.68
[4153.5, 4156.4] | 2.51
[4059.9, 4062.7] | 2.39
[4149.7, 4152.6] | 2.56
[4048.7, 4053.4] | 2.53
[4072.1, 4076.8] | 2.37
